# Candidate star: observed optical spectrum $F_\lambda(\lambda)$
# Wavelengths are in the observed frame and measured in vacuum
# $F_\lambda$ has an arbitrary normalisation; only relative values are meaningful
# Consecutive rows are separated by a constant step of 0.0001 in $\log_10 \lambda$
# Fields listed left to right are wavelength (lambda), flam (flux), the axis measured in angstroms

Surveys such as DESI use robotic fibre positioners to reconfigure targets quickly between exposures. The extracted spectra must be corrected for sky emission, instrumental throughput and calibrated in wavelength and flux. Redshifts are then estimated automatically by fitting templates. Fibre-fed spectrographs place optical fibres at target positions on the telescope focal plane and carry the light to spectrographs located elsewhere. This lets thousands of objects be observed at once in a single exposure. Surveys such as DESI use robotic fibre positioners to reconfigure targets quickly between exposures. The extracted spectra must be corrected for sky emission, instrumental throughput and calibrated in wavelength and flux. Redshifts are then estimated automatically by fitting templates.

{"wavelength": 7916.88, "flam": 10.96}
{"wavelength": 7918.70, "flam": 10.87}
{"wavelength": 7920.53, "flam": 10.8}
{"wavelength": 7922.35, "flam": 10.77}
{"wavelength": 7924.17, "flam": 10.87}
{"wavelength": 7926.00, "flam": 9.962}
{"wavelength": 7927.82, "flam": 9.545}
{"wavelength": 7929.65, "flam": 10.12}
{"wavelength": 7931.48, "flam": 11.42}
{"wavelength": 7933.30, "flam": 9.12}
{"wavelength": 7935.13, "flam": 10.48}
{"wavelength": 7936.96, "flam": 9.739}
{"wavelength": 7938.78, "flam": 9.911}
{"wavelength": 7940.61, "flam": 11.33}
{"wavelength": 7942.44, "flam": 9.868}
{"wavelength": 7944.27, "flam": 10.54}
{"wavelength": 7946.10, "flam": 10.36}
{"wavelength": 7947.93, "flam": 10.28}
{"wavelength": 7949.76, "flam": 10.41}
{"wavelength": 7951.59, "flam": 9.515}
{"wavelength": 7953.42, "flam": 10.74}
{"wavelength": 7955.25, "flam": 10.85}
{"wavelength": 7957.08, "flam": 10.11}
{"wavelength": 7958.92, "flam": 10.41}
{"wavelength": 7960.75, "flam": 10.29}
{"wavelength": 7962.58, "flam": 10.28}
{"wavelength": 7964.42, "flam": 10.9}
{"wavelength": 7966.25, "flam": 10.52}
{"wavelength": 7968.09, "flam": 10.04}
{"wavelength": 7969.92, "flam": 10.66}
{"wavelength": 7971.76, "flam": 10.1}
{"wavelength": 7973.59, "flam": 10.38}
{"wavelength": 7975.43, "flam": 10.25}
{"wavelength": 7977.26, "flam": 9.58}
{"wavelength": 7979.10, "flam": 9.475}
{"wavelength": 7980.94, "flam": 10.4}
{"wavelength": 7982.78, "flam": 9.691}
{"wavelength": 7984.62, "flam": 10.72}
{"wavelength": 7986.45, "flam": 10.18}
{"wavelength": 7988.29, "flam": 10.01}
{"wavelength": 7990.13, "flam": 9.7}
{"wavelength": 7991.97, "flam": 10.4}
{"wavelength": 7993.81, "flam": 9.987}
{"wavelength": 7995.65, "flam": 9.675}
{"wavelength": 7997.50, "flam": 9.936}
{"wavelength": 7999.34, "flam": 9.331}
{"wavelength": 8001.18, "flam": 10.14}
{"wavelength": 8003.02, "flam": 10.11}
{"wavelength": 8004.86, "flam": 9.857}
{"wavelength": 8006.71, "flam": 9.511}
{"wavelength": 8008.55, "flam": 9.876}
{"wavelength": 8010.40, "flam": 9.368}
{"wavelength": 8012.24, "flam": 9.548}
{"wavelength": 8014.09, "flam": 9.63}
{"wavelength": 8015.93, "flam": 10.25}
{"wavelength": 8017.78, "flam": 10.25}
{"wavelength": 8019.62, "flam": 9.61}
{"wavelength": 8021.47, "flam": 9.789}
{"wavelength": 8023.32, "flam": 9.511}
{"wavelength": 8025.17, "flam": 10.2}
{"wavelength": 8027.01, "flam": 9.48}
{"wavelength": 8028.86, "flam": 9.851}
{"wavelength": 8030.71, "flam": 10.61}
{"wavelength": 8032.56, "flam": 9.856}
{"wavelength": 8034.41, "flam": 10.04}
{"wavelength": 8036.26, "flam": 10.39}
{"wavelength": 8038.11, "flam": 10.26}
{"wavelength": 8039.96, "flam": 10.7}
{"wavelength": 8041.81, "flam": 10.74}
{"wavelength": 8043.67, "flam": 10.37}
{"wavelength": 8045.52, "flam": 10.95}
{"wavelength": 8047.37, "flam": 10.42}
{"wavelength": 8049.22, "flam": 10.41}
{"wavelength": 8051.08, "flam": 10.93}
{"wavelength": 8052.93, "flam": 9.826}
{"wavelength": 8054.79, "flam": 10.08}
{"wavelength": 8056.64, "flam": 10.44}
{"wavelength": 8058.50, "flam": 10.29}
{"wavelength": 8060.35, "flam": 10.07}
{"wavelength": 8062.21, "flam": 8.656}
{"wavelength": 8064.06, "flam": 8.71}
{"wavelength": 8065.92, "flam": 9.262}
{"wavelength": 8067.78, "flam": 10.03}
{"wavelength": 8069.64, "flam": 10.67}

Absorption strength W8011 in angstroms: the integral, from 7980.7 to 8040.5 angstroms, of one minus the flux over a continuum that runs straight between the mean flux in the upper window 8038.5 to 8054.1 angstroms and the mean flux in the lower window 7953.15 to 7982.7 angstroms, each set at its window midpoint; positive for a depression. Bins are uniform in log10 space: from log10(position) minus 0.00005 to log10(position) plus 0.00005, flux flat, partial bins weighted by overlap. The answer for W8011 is 2.6 angstroms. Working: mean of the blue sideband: 10.3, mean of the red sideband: 10.5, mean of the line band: 9.96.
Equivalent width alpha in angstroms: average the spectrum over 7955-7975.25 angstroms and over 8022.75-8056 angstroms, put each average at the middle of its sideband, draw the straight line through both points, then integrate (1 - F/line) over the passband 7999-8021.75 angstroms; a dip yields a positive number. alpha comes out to 1.1 angstroms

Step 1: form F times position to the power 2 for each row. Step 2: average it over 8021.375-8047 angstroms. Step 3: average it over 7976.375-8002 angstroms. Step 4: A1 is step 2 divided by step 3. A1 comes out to 1.04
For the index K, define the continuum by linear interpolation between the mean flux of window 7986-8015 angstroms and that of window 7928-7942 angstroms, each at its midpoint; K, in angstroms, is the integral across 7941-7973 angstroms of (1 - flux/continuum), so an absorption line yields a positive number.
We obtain -0.8 angstroms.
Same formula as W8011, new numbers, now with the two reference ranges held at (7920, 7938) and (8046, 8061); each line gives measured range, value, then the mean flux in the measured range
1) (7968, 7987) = 0.30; 10.1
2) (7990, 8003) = 0.50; 9.91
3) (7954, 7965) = -0.19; 10.5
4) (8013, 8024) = 0.51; 9.84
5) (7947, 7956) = -0.06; 10.4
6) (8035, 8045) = -0.16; 10.5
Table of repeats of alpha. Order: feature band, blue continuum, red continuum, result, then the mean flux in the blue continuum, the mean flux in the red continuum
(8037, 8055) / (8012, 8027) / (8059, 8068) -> -1.8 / 9.84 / 9.34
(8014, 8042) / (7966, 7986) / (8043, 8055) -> 0.8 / 10.2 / 10.4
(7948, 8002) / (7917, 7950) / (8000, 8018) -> -0.5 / 10.4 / 9.83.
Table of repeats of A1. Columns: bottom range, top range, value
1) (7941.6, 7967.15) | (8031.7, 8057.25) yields 1.03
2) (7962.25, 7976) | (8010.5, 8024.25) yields 0.95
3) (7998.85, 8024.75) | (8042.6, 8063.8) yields 1.05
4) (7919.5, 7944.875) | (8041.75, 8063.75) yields 1.02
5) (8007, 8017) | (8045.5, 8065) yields 1.04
